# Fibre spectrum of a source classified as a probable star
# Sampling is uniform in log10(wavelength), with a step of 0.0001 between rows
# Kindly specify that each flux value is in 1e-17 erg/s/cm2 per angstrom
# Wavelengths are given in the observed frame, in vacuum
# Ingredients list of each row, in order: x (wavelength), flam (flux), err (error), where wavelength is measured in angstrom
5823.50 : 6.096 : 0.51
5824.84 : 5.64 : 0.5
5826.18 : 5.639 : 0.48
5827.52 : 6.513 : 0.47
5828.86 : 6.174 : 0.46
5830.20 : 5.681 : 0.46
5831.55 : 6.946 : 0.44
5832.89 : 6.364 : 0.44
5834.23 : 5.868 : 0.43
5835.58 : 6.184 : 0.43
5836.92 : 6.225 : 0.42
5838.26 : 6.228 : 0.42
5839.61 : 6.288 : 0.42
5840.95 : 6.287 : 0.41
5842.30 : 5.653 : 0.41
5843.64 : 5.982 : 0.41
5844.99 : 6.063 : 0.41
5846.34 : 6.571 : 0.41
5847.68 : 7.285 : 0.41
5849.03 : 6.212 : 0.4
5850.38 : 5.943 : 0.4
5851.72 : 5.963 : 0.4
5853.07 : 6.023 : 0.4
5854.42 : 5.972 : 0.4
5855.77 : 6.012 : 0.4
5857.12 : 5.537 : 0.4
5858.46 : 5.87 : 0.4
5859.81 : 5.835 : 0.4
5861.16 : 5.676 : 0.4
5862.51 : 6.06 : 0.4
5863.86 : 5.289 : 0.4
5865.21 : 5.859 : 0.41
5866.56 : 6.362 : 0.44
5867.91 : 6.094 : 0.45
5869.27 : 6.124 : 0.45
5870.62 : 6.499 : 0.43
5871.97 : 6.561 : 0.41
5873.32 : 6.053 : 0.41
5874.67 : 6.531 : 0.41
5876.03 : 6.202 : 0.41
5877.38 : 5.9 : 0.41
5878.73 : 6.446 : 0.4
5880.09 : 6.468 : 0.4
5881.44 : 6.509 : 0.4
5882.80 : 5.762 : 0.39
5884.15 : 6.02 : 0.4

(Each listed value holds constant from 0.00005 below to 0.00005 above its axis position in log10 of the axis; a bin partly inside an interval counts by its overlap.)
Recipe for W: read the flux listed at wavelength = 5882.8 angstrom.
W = 5.762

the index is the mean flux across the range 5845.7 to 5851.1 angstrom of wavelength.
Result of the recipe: 6.51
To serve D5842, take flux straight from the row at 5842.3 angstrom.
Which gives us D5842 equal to 5.653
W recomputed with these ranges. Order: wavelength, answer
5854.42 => 5.972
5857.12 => 5.537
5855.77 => 6.012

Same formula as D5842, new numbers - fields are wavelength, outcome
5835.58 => 6.184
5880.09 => 6.468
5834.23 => 5.868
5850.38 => 5.943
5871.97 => 6.561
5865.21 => 5.859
